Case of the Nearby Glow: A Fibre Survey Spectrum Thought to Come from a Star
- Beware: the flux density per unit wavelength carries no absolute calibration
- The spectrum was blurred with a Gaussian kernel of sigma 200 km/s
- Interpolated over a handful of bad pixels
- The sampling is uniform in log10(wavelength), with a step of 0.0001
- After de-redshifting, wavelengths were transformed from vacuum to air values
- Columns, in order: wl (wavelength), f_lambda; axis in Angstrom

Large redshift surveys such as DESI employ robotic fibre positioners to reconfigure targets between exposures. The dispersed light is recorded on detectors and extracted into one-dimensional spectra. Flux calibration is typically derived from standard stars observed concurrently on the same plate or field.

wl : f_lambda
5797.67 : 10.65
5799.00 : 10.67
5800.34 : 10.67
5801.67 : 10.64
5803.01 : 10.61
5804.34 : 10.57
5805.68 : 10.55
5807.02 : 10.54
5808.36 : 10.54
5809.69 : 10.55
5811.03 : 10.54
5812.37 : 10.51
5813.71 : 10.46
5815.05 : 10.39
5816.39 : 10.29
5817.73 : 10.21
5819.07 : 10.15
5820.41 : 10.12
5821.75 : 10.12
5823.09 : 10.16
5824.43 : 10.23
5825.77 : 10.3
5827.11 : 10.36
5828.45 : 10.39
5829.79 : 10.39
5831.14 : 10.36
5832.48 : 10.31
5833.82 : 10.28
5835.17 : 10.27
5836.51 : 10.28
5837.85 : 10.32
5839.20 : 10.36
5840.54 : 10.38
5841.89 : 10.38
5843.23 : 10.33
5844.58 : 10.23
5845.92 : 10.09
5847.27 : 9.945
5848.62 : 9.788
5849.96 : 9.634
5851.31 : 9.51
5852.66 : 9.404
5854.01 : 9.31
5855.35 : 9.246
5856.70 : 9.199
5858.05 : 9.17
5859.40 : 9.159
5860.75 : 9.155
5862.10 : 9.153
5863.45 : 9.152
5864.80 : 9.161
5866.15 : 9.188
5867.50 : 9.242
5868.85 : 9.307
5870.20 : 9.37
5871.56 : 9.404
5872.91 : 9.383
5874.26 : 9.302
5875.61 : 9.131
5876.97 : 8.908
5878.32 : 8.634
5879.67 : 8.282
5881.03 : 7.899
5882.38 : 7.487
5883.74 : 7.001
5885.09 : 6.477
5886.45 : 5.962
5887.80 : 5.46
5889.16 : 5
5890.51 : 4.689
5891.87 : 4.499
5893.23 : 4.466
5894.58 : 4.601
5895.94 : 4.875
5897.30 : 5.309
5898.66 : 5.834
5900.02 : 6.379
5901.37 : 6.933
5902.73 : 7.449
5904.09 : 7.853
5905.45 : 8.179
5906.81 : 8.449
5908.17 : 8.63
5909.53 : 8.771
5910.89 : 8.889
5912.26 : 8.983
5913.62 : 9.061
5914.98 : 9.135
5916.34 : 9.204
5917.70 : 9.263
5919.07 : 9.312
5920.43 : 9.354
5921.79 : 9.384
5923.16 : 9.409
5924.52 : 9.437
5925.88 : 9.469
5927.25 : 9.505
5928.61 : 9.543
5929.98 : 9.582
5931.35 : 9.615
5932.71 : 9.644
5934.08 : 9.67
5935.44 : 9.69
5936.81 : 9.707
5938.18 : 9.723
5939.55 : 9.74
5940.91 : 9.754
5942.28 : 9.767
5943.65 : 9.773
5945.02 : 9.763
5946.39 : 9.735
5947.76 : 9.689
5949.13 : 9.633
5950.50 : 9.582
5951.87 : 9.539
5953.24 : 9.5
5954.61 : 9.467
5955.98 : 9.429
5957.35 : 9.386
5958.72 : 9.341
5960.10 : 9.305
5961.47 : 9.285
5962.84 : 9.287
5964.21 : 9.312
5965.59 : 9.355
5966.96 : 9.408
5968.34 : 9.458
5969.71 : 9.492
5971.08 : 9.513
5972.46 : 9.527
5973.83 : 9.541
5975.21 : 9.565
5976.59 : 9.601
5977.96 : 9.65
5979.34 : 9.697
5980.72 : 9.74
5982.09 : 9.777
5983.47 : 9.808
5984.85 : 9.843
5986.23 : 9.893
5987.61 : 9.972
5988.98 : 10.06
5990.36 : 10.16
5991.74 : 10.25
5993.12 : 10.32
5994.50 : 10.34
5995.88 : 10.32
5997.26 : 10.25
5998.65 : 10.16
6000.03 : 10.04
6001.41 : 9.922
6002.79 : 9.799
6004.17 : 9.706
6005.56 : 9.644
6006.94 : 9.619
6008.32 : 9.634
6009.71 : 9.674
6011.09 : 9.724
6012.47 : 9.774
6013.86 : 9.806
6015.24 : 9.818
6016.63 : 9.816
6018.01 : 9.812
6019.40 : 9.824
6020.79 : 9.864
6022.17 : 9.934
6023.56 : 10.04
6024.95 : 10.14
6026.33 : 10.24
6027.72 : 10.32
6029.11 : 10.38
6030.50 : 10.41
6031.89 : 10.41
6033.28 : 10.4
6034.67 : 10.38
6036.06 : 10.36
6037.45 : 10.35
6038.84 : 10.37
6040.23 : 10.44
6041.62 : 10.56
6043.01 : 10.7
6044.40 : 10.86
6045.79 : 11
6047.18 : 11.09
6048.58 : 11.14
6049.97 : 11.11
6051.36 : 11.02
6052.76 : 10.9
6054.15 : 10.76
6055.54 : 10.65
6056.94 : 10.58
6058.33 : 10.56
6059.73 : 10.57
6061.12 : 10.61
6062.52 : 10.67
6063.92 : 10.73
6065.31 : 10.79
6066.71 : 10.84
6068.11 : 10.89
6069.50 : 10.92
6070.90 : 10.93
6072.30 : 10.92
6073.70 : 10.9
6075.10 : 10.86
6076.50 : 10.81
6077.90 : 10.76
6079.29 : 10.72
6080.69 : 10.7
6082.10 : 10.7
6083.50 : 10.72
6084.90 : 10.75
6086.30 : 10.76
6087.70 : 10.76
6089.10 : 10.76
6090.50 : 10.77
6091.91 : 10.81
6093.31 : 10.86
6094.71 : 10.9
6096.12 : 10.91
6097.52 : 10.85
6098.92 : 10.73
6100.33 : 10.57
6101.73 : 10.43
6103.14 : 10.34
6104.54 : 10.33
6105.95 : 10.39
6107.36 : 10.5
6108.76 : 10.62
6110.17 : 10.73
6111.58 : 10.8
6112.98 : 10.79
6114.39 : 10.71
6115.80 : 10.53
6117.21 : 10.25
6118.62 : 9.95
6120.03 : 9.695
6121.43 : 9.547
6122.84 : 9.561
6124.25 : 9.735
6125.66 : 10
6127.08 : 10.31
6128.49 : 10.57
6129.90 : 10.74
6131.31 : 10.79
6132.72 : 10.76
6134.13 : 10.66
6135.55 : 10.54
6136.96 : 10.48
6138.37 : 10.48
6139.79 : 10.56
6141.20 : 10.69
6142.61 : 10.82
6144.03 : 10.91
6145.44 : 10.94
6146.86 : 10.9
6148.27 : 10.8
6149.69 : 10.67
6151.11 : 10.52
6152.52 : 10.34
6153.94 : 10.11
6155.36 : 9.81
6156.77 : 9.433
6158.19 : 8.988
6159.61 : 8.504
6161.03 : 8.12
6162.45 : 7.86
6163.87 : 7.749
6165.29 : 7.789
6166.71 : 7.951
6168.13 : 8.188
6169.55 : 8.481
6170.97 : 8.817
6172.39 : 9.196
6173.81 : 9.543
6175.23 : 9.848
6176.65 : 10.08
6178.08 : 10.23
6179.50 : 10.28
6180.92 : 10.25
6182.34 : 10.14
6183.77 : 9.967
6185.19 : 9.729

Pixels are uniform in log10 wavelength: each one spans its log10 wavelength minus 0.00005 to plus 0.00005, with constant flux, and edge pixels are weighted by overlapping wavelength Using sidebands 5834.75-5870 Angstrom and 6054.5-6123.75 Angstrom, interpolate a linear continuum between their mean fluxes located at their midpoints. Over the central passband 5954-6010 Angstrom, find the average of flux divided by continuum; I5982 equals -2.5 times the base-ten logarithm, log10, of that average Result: 0.05 mag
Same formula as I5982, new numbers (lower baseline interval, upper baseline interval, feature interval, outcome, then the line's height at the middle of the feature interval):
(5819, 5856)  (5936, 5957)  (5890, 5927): 0.26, 9.8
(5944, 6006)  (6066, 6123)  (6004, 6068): -0.02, 10.2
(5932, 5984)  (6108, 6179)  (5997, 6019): -0.02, 9.67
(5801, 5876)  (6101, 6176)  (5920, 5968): 0.05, 9.96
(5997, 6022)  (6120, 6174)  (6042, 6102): -0.10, 9.81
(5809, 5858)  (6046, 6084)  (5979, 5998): 0.06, 10.6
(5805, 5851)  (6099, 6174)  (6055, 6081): -0.07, 10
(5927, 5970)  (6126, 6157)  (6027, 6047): -0.05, 10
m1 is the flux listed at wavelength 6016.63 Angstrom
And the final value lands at 9.816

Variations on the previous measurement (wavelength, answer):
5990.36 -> 10.16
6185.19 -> 9.729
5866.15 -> 9.188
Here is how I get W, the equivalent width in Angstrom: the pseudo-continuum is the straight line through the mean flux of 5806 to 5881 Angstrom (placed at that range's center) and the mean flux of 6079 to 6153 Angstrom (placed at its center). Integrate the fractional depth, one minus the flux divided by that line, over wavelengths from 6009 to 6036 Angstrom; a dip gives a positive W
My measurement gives 0.7 Angstrom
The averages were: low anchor 9.82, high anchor 10.6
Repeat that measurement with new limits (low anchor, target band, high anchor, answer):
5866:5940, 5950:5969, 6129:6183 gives -1.9 Angstrom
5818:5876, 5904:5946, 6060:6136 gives 3.0 Angstrom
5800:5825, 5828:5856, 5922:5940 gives 0.4 Angstrom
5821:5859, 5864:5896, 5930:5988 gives 7.9 Angstrom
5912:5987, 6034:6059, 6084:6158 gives -1.6 Angstrom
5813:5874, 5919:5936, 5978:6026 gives 0.6 Angstrom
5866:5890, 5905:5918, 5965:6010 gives -0.4 Angstrom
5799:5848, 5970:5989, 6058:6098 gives 1.6 Angstrom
